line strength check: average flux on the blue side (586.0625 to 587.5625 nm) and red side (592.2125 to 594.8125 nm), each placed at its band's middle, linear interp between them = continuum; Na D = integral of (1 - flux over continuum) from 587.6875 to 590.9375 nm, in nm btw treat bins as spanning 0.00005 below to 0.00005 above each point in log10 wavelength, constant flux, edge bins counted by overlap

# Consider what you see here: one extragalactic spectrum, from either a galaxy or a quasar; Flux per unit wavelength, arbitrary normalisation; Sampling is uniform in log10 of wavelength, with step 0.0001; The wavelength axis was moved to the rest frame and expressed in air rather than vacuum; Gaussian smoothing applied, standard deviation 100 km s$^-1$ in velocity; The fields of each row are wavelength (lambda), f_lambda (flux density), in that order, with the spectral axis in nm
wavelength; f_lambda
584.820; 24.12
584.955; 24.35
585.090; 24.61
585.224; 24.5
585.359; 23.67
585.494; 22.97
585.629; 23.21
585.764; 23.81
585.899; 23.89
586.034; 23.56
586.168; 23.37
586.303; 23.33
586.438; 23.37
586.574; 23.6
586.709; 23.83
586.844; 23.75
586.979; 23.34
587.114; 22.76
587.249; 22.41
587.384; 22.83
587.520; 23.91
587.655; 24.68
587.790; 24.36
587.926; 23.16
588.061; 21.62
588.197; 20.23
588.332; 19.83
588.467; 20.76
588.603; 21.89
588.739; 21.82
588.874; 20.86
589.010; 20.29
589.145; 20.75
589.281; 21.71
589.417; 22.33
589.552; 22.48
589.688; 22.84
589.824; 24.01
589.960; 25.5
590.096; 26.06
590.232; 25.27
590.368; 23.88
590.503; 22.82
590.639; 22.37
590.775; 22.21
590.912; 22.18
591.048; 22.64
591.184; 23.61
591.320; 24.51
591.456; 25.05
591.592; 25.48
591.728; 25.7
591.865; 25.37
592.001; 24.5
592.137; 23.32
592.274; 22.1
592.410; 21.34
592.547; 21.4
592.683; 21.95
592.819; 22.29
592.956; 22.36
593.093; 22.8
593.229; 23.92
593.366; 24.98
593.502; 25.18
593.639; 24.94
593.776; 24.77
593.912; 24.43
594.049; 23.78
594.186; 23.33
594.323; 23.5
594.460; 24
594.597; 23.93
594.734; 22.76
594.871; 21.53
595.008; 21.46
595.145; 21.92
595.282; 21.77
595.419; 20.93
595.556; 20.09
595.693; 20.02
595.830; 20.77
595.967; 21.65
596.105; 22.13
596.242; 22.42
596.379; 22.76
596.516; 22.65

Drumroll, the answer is 0.12 nm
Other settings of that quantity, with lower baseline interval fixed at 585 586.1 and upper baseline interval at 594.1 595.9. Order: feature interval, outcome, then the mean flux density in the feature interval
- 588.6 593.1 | -0.06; 23.1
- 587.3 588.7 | 0.06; 22.3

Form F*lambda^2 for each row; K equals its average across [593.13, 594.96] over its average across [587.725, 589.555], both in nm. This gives 1.13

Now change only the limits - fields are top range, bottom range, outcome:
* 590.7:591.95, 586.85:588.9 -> 1.09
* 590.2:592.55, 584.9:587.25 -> 1.02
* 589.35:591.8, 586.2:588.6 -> 1.06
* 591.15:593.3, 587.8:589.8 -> 1.10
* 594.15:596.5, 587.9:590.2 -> 1.02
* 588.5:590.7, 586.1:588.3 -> 0.99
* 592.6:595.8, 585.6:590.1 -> 1.03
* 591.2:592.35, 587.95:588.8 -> 1.17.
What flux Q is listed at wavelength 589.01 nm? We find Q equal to 20.29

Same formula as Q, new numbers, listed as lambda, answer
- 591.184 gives 23.61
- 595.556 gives 20.09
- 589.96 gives 25.5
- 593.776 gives 24.77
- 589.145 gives 20.75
